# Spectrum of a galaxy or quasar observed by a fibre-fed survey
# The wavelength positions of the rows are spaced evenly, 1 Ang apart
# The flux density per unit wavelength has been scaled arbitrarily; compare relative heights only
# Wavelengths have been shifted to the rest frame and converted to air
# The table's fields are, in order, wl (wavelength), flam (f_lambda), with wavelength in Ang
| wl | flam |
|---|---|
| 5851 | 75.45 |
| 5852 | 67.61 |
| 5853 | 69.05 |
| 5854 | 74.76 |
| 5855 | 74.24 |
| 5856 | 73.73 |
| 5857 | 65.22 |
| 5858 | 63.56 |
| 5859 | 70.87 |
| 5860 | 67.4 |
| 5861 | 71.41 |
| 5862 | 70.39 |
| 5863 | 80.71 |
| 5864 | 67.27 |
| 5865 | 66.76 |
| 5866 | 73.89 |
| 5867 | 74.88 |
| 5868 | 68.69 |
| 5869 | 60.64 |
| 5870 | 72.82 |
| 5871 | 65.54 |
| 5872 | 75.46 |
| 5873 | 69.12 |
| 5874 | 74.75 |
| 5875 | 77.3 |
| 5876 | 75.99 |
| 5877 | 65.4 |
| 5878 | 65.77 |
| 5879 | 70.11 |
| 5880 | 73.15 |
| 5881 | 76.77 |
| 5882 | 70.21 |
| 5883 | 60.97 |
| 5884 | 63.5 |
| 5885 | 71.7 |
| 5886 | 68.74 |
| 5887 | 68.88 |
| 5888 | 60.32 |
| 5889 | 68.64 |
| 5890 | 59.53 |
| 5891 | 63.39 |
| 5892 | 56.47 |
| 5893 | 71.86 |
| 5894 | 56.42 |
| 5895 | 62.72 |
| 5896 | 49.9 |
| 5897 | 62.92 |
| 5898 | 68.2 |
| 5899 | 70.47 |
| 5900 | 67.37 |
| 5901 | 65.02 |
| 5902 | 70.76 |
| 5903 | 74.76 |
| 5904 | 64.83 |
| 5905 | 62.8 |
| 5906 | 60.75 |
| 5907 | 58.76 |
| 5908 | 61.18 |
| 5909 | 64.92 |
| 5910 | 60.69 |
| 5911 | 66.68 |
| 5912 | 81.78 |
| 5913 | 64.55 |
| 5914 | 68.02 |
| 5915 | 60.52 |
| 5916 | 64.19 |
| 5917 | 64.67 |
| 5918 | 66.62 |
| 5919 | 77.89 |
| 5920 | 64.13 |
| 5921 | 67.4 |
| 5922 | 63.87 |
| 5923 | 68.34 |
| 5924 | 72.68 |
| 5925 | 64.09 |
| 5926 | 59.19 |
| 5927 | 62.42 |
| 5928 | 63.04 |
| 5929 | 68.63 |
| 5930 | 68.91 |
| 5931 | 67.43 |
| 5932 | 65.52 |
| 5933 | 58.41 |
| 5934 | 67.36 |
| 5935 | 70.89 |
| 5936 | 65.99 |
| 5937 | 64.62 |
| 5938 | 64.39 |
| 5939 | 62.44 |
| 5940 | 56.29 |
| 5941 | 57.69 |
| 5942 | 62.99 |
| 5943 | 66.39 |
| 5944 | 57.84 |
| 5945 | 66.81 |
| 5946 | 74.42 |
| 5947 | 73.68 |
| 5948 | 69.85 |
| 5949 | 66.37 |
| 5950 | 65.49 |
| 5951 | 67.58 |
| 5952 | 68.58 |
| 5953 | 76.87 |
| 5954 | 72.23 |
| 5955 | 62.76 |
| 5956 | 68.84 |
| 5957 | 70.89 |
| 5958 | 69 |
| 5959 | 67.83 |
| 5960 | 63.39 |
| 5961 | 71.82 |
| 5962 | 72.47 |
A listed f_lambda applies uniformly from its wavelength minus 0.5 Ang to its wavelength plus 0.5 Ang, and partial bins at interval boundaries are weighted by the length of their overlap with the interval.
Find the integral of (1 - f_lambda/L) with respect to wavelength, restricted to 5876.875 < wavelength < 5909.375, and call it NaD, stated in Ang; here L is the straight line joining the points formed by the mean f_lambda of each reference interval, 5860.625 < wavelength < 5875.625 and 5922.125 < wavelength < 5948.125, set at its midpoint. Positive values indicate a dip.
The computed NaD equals 1.8 Ang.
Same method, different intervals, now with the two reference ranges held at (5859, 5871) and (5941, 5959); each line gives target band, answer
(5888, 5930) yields 2.4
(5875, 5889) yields 0.2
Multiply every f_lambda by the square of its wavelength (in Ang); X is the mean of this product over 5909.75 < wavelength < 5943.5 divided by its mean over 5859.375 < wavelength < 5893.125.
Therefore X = 1.0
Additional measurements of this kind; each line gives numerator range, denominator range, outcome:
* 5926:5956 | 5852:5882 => 0.96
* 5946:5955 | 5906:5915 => 1.09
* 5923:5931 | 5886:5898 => 1.07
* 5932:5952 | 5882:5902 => 1.03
